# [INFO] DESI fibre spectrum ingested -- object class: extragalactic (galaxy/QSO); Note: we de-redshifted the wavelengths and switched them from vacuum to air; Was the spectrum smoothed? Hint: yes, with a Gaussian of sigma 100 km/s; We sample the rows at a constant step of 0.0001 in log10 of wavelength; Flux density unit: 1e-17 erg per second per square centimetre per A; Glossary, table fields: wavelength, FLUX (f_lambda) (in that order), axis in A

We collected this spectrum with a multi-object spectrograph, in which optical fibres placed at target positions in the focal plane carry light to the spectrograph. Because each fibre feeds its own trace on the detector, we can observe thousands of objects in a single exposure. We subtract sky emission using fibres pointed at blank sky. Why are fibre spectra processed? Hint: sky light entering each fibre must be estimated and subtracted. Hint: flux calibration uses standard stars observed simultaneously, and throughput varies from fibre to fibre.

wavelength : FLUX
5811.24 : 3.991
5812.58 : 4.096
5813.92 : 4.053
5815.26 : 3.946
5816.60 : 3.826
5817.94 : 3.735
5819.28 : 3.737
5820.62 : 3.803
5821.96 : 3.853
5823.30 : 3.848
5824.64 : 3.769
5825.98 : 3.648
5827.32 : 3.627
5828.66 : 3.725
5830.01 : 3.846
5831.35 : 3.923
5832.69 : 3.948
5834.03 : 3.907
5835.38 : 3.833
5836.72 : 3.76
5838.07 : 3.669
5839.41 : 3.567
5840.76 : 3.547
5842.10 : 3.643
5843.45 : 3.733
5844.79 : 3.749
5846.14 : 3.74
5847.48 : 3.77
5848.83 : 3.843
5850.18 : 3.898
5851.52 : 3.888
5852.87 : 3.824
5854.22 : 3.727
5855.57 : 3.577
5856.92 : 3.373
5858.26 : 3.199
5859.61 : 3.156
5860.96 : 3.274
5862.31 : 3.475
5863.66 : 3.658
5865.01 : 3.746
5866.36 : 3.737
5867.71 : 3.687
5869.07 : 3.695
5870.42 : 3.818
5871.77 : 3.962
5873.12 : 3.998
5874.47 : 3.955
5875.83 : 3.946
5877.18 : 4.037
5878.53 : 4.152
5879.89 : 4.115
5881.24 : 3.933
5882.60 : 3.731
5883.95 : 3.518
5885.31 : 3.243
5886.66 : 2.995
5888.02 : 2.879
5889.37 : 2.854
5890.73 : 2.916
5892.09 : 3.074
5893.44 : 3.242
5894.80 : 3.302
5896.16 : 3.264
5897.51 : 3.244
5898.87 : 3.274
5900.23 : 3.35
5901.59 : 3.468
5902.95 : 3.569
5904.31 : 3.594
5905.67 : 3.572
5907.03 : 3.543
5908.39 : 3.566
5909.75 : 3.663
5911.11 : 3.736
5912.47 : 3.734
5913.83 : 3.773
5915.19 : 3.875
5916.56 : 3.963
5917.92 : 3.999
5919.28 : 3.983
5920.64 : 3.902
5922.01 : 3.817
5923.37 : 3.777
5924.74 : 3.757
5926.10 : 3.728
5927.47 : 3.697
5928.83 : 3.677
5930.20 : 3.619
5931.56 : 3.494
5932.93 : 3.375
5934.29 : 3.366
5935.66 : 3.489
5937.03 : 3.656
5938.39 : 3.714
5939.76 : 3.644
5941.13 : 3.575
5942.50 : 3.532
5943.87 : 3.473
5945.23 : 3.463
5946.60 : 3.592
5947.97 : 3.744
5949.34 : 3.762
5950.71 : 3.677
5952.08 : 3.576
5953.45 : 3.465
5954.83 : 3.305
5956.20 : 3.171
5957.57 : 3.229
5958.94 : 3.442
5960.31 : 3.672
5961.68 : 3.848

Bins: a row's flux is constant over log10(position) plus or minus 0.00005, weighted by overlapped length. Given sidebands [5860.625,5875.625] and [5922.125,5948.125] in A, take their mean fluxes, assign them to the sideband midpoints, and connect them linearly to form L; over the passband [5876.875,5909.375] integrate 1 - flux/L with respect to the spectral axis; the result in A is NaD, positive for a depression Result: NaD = 2.3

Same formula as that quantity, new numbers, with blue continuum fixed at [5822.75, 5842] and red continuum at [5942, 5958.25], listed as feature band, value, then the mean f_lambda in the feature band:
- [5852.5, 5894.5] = 1.22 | 3.56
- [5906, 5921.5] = -0.92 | 3.79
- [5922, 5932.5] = -0.39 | 3.68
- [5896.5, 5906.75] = 0.47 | 3.44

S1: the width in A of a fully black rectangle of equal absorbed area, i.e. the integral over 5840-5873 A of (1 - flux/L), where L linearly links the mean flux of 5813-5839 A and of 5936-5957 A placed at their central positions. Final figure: 0.8 A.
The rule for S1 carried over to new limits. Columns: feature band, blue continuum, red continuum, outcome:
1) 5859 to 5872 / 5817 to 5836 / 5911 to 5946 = 0.5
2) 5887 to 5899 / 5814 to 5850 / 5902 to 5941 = 2.0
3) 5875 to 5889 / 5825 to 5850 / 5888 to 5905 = -1.1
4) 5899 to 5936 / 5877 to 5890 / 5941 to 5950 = -1.0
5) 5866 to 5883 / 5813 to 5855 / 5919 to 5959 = -0.9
